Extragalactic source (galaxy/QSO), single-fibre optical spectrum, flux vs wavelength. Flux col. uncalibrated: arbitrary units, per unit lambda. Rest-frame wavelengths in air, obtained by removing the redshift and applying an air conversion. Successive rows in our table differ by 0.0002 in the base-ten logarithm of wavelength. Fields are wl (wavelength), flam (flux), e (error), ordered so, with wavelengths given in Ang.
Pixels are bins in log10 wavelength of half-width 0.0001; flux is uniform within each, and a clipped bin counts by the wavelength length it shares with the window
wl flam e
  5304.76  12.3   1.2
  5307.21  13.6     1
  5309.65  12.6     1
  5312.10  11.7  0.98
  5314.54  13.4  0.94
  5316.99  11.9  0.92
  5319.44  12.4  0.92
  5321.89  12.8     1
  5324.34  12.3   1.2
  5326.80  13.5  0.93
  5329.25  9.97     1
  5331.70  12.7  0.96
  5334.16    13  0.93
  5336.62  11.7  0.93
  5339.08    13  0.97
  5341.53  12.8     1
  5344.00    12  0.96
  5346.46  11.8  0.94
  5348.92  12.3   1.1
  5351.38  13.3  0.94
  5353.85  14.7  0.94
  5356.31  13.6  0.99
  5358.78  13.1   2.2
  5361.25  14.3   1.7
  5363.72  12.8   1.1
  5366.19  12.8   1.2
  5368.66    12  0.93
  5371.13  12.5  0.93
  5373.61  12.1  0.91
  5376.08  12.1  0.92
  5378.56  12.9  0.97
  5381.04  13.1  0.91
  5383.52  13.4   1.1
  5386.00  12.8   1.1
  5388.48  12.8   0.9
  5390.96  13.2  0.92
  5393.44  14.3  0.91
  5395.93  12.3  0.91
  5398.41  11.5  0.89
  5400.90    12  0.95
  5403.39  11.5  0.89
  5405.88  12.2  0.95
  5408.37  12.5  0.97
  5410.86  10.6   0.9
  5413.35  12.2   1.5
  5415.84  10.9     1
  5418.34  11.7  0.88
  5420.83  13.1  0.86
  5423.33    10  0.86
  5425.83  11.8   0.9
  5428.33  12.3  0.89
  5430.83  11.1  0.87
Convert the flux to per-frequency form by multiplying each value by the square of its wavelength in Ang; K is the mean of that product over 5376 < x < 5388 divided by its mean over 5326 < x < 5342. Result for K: 1.1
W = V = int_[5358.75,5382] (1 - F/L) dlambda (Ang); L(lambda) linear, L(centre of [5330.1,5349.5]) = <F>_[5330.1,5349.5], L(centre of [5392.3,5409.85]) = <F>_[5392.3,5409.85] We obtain -0.8 Ang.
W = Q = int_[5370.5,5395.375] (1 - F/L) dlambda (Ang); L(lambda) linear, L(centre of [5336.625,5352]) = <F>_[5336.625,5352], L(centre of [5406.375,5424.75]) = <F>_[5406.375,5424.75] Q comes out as -1.9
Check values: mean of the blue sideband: 12.4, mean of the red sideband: 11.6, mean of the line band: 12.9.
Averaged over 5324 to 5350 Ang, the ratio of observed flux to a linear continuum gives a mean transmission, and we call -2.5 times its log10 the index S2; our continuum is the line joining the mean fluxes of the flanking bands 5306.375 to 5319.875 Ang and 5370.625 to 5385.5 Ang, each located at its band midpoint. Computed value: 0.03 mag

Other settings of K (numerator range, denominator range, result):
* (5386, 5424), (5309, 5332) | 1.02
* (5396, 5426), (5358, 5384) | 0.93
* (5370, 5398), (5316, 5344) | 1.06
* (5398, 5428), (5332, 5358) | 0.94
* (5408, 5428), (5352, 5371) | 0.89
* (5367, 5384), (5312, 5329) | 1.03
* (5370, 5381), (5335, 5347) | 1.03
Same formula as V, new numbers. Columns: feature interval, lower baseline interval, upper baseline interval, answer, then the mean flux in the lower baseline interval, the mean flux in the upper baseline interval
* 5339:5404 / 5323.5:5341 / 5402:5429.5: -4.0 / 12.3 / 11.7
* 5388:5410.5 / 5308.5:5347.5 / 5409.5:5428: -1.3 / 12.3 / 11.5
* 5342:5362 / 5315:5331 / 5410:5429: -1.8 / 12.2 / 11.6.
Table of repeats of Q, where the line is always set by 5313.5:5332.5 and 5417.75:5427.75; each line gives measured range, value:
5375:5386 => -0.83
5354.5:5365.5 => -1.25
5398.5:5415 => 0.01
